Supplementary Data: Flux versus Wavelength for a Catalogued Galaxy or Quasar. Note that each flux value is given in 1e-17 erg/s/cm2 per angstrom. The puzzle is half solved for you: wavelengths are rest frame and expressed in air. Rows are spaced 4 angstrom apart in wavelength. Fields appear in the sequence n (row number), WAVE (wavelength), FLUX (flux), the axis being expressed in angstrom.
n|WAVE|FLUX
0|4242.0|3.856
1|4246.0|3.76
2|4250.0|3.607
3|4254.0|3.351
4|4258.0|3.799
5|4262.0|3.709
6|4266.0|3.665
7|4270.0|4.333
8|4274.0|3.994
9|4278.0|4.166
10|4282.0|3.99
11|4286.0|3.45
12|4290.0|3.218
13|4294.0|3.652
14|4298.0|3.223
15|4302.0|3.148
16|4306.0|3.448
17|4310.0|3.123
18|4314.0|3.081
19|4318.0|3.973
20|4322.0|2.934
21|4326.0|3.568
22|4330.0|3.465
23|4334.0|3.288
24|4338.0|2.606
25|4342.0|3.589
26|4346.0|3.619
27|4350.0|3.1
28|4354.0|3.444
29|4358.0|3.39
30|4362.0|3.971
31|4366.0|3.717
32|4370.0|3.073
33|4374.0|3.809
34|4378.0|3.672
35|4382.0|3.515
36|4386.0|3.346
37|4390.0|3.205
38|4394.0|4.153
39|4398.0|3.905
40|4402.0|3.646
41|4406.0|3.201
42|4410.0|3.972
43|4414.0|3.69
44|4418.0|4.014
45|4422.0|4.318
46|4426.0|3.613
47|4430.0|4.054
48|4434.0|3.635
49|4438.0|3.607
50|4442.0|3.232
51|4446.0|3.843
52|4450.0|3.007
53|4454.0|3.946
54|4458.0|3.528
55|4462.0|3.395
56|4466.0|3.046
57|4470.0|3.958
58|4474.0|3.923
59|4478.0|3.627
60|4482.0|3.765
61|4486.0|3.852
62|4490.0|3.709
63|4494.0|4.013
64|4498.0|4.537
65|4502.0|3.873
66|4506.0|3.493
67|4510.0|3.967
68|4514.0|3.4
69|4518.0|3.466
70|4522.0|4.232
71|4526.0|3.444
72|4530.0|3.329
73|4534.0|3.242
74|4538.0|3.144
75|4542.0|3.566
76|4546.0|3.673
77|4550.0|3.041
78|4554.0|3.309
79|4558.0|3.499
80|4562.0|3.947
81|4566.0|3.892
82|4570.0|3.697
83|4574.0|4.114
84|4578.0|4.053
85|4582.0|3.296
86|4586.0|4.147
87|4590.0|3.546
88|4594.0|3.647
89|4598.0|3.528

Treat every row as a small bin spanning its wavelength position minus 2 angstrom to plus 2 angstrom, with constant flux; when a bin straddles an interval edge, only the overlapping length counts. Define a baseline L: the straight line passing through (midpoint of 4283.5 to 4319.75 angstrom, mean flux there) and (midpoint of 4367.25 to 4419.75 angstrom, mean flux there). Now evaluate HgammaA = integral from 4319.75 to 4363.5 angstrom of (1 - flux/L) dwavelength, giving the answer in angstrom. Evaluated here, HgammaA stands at 1.6 angstrom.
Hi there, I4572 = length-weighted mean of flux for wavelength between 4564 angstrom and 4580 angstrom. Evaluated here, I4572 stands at 3.94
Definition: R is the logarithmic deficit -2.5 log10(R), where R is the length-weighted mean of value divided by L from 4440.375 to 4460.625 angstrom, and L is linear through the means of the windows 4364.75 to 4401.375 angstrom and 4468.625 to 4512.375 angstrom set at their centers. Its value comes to 0.08 mag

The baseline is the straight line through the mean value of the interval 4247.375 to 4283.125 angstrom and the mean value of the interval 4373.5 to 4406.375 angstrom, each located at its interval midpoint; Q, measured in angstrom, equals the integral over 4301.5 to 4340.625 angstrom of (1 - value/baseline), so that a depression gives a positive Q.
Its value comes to 4.9 angstrom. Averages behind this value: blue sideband 3.84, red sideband 3.62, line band 3.27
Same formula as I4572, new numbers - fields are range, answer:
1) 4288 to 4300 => 3.36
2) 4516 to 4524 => 3.85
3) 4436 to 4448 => 3.56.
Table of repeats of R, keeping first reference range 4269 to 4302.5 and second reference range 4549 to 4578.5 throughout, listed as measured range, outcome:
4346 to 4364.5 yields 0.06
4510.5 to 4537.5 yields 0.05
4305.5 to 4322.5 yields 0.11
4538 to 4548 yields 0.05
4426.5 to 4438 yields -0.02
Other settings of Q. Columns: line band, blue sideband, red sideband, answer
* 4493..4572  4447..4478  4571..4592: 1.68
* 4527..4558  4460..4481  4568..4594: 3.19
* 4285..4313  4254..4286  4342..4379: 3.42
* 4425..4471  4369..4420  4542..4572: 0.74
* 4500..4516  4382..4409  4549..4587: -0.09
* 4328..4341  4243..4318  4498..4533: 1.69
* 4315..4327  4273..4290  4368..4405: 0.89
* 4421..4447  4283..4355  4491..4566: -1.75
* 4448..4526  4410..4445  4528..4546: -3.68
